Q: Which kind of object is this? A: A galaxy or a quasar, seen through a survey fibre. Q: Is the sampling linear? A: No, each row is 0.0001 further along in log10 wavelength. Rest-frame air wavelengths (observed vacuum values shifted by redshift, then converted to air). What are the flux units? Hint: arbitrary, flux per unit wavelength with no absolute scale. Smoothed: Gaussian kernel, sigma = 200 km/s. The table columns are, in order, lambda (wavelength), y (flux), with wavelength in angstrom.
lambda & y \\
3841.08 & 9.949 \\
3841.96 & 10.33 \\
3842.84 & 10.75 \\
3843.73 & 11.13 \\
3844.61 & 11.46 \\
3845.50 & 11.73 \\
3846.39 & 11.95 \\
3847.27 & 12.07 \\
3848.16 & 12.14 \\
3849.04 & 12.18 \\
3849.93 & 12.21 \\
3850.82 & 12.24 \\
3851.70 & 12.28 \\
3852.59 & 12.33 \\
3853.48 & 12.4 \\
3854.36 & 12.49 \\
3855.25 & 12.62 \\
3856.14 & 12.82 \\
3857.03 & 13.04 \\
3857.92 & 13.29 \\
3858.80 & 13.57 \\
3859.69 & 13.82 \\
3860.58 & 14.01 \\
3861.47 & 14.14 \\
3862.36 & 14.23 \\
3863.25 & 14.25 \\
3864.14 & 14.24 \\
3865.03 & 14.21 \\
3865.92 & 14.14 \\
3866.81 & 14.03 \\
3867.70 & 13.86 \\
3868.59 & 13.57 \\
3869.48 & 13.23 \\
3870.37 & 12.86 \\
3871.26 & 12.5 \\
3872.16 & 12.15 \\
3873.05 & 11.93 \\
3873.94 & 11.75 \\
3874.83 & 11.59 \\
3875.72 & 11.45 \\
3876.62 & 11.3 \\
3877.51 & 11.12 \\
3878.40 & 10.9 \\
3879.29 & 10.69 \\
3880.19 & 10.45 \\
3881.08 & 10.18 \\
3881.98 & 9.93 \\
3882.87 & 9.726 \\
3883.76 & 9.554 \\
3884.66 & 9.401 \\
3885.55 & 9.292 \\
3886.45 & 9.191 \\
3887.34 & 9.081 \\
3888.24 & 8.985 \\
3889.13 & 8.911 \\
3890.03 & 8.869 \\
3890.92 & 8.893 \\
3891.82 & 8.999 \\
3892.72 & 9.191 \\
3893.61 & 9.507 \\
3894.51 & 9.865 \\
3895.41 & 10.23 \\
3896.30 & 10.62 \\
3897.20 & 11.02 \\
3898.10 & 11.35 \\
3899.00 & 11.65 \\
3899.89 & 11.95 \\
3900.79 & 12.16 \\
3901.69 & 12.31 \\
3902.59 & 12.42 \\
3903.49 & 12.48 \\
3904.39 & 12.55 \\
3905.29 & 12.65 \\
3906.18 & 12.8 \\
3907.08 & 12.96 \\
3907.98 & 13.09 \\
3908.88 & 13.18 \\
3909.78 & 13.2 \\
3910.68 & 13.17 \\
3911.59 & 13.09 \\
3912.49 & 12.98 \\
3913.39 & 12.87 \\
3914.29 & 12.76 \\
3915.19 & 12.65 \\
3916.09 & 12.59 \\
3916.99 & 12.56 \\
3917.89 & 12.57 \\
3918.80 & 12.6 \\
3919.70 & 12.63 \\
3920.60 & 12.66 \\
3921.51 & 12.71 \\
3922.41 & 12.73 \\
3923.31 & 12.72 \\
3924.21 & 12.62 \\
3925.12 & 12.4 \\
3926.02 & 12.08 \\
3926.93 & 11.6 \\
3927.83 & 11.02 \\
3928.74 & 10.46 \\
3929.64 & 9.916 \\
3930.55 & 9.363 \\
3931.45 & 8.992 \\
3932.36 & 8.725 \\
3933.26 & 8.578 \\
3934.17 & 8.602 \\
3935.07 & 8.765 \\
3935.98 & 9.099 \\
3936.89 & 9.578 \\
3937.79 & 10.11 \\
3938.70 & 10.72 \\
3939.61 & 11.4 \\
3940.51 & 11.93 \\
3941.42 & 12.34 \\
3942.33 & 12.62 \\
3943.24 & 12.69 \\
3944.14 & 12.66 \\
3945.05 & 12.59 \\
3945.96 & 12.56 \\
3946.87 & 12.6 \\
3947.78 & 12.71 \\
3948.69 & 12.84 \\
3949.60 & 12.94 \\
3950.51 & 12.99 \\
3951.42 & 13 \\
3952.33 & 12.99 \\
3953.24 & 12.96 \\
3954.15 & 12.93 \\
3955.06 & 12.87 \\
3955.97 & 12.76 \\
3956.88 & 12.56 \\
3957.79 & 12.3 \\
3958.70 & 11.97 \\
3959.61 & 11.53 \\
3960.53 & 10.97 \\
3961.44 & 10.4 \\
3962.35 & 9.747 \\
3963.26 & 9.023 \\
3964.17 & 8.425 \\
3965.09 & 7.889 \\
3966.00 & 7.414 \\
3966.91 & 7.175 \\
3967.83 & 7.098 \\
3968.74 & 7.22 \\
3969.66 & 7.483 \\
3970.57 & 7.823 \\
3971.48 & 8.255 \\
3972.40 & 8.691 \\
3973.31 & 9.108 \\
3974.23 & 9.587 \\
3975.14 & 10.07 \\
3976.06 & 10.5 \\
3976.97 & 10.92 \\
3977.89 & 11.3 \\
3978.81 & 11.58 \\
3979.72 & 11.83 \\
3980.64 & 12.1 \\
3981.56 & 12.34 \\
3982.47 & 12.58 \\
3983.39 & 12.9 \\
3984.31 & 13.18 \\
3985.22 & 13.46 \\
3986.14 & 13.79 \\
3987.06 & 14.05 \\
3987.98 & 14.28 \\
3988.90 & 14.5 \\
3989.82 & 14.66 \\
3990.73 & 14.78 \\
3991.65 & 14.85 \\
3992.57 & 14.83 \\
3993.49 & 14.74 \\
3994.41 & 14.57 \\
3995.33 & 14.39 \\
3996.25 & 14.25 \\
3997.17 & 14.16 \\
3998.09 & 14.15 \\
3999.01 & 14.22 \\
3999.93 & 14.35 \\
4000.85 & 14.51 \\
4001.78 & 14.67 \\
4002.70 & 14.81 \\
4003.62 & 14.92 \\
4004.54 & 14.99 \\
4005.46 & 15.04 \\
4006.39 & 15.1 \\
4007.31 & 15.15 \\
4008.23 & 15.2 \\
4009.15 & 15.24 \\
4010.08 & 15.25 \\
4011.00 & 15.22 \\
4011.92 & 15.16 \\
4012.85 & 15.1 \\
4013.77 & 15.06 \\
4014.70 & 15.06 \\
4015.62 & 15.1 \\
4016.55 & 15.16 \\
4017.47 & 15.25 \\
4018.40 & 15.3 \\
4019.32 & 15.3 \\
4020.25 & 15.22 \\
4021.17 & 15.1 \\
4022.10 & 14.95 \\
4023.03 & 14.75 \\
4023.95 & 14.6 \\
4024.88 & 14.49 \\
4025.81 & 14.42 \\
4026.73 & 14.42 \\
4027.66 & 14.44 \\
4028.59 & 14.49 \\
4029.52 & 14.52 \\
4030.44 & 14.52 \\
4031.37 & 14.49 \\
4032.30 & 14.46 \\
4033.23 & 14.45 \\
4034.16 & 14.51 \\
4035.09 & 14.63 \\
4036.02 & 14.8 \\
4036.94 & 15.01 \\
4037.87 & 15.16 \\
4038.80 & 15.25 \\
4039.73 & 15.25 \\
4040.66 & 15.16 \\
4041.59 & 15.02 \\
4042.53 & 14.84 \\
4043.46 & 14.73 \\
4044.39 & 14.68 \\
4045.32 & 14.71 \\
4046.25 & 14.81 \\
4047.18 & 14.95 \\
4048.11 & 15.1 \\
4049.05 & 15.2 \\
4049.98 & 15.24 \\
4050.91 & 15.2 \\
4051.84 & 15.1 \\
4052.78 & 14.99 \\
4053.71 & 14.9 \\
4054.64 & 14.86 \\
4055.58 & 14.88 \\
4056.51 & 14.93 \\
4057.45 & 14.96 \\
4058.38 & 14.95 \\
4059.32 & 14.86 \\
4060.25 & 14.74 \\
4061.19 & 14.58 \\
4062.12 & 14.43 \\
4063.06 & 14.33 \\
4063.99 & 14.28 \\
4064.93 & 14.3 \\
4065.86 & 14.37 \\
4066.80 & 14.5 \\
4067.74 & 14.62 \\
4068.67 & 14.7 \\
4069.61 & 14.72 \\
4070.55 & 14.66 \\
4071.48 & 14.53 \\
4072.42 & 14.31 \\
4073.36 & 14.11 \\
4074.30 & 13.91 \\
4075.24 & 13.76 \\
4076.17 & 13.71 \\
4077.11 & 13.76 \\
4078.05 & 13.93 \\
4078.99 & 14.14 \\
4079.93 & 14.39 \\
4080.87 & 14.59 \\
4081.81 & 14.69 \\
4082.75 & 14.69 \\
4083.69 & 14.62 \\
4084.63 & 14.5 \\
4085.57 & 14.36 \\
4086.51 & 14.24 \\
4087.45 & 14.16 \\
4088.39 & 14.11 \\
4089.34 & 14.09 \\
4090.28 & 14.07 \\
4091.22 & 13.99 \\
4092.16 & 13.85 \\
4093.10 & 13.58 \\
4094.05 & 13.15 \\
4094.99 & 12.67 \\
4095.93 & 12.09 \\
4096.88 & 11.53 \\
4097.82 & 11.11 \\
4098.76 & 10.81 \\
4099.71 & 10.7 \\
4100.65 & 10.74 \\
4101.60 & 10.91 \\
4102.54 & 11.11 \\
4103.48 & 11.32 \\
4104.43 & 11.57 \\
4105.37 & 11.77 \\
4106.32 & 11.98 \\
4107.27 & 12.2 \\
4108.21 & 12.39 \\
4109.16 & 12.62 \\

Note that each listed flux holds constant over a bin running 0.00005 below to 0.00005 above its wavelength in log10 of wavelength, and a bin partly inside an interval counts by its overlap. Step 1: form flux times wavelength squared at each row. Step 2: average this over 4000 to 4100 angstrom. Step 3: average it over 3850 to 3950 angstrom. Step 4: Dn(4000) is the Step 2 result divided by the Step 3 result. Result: 1.3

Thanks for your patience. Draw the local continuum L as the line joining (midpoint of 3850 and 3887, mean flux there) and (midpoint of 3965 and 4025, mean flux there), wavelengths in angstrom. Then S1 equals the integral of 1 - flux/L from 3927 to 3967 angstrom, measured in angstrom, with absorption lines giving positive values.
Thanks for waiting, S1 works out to 5.5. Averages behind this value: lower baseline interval 12.2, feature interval 11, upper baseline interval 13.2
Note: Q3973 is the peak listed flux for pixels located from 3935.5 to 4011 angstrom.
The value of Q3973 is 15.25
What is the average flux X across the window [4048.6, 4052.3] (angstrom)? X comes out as 15.2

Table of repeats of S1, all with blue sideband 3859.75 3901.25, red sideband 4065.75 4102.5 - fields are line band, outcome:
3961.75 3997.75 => 3.0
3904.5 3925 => -1.9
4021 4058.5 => -4.9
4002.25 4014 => -2.2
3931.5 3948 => 1.5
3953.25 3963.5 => 0.4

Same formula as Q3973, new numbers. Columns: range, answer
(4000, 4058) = 15.3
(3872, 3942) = 13.2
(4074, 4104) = 14.69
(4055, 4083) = 14.96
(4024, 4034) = 14.52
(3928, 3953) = 13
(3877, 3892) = 11.12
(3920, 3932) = 12.73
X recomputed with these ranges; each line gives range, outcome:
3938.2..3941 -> 11.3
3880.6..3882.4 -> 10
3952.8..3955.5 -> 12.9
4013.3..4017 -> 15.1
